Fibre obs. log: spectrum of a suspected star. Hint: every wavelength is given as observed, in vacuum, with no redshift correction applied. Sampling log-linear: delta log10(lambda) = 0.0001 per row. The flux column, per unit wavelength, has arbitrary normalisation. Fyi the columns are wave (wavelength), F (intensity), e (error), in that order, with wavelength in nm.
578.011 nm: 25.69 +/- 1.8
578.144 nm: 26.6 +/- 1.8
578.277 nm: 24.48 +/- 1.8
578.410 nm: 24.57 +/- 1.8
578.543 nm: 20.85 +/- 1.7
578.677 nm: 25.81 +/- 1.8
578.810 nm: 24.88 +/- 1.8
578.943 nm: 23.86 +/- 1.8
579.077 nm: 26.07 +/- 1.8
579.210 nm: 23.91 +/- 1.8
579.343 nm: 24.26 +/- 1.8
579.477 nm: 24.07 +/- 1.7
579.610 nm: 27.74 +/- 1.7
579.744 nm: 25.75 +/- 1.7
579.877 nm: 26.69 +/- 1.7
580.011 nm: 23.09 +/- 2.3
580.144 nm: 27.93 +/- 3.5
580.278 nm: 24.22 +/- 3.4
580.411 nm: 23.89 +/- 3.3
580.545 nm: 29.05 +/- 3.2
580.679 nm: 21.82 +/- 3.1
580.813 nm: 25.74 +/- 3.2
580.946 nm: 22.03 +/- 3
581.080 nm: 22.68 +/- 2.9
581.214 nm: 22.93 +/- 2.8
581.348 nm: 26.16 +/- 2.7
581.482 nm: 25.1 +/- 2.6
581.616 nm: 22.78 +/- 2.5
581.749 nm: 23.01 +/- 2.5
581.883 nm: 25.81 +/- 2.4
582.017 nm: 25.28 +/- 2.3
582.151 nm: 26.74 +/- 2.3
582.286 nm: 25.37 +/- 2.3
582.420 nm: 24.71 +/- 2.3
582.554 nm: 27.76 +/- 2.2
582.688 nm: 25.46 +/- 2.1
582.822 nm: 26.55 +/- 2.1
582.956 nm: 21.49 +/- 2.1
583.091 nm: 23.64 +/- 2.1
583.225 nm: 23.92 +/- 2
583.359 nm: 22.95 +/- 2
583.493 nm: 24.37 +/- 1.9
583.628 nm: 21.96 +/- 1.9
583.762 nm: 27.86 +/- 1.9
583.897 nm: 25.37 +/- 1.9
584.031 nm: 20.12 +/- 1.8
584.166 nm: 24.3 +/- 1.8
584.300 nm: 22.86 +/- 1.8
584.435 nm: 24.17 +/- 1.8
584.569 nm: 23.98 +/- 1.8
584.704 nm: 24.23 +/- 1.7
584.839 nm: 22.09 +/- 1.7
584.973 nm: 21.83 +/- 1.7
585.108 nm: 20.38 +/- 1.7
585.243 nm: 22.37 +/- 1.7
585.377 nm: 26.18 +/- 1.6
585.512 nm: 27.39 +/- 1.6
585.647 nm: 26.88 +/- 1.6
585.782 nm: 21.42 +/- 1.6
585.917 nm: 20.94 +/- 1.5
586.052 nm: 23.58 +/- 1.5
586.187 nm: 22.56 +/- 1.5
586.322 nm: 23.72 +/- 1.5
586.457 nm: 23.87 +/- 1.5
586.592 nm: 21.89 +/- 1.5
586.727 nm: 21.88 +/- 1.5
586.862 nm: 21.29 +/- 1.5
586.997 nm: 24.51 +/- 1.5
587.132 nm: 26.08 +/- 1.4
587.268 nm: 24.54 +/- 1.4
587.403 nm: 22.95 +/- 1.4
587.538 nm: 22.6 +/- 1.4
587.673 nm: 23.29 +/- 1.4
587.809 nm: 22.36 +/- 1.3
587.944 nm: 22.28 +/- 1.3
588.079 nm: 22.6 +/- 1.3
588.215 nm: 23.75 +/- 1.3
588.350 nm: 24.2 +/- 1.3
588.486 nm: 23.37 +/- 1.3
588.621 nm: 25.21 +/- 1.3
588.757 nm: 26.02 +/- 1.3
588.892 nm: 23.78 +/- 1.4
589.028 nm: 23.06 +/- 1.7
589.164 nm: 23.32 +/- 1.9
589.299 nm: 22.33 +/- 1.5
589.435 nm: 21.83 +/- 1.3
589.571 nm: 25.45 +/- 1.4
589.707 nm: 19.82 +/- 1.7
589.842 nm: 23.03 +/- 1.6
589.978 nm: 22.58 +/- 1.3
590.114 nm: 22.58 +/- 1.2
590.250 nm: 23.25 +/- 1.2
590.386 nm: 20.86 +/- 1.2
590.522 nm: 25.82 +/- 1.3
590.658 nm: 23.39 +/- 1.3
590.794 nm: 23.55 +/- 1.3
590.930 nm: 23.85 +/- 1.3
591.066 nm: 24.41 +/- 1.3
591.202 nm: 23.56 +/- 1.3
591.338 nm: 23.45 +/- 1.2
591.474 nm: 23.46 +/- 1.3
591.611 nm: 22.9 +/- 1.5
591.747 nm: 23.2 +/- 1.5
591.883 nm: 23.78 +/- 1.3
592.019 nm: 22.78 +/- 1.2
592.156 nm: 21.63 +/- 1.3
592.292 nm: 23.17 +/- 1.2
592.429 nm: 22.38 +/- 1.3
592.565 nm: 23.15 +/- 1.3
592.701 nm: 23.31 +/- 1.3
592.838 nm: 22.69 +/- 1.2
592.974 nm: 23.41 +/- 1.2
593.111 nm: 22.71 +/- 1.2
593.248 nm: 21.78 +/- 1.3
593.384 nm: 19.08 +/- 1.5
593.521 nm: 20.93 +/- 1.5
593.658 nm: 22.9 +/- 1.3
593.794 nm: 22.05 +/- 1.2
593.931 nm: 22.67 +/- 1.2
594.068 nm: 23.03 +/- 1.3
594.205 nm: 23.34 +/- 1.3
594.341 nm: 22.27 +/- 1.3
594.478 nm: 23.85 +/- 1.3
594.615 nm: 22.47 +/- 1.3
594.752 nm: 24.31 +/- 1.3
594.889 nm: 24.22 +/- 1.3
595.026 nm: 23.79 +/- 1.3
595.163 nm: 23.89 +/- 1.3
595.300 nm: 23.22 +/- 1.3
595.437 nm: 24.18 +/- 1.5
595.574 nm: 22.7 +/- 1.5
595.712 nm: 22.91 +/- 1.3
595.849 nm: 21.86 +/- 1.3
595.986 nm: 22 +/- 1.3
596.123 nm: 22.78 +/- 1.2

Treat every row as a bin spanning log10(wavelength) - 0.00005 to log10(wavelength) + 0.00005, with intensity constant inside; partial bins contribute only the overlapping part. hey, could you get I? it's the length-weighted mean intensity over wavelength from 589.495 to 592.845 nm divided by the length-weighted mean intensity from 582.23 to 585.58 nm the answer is 0.96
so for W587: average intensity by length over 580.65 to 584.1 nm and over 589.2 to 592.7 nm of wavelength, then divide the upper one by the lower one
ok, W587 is 0.95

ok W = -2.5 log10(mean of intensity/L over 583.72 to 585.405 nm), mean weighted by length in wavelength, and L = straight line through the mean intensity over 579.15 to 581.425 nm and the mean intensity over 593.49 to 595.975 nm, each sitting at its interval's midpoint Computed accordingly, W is 0.04 mag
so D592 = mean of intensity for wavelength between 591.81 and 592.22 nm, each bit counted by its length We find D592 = 22.7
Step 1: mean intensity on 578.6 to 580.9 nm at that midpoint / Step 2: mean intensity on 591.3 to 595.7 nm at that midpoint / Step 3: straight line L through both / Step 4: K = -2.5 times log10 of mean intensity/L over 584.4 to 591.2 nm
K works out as 0.022 mag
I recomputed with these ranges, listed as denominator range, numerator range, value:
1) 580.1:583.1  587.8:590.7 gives 0.94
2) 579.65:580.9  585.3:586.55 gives 0.95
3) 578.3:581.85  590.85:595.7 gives 0.93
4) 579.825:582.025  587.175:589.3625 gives 0.96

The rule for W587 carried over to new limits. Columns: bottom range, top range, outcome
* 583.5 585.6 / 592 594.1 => 0.94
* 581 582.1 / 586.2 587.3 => 0.97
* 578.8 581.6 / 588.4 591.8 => 0.94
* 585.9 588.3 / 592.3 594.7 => 0.97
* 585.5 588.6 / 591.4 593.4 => 0.97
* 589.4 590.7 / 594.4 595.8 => 1.03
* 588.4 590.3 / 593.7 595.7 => 1.00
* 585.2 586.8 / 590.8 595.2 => 0.97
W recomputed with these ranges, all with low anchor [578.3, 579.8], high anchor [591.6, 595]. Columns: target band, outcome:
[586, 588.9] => 0.00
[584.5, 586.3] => 0.02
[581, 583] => -0.02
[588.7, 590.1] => 0.01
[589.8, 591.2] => -0.01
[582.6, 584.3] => 0.00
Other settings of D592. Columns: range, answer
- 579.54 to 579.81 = 26.7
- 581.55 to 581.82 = 23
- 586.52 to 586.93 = 21.7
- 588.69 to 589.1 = 24.3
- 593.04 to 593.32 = 22.2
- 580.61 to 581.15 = 23.1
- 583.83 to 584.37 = 23.2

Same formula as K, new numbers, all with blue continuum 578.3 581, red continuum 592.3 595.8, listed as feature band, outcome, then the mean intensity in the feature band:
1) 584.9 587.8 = 0.03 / 23.3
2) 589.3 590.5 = 0.04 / 22.5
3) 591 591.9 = -0.01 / 23.5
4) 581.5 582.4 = -0.01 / 24.8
